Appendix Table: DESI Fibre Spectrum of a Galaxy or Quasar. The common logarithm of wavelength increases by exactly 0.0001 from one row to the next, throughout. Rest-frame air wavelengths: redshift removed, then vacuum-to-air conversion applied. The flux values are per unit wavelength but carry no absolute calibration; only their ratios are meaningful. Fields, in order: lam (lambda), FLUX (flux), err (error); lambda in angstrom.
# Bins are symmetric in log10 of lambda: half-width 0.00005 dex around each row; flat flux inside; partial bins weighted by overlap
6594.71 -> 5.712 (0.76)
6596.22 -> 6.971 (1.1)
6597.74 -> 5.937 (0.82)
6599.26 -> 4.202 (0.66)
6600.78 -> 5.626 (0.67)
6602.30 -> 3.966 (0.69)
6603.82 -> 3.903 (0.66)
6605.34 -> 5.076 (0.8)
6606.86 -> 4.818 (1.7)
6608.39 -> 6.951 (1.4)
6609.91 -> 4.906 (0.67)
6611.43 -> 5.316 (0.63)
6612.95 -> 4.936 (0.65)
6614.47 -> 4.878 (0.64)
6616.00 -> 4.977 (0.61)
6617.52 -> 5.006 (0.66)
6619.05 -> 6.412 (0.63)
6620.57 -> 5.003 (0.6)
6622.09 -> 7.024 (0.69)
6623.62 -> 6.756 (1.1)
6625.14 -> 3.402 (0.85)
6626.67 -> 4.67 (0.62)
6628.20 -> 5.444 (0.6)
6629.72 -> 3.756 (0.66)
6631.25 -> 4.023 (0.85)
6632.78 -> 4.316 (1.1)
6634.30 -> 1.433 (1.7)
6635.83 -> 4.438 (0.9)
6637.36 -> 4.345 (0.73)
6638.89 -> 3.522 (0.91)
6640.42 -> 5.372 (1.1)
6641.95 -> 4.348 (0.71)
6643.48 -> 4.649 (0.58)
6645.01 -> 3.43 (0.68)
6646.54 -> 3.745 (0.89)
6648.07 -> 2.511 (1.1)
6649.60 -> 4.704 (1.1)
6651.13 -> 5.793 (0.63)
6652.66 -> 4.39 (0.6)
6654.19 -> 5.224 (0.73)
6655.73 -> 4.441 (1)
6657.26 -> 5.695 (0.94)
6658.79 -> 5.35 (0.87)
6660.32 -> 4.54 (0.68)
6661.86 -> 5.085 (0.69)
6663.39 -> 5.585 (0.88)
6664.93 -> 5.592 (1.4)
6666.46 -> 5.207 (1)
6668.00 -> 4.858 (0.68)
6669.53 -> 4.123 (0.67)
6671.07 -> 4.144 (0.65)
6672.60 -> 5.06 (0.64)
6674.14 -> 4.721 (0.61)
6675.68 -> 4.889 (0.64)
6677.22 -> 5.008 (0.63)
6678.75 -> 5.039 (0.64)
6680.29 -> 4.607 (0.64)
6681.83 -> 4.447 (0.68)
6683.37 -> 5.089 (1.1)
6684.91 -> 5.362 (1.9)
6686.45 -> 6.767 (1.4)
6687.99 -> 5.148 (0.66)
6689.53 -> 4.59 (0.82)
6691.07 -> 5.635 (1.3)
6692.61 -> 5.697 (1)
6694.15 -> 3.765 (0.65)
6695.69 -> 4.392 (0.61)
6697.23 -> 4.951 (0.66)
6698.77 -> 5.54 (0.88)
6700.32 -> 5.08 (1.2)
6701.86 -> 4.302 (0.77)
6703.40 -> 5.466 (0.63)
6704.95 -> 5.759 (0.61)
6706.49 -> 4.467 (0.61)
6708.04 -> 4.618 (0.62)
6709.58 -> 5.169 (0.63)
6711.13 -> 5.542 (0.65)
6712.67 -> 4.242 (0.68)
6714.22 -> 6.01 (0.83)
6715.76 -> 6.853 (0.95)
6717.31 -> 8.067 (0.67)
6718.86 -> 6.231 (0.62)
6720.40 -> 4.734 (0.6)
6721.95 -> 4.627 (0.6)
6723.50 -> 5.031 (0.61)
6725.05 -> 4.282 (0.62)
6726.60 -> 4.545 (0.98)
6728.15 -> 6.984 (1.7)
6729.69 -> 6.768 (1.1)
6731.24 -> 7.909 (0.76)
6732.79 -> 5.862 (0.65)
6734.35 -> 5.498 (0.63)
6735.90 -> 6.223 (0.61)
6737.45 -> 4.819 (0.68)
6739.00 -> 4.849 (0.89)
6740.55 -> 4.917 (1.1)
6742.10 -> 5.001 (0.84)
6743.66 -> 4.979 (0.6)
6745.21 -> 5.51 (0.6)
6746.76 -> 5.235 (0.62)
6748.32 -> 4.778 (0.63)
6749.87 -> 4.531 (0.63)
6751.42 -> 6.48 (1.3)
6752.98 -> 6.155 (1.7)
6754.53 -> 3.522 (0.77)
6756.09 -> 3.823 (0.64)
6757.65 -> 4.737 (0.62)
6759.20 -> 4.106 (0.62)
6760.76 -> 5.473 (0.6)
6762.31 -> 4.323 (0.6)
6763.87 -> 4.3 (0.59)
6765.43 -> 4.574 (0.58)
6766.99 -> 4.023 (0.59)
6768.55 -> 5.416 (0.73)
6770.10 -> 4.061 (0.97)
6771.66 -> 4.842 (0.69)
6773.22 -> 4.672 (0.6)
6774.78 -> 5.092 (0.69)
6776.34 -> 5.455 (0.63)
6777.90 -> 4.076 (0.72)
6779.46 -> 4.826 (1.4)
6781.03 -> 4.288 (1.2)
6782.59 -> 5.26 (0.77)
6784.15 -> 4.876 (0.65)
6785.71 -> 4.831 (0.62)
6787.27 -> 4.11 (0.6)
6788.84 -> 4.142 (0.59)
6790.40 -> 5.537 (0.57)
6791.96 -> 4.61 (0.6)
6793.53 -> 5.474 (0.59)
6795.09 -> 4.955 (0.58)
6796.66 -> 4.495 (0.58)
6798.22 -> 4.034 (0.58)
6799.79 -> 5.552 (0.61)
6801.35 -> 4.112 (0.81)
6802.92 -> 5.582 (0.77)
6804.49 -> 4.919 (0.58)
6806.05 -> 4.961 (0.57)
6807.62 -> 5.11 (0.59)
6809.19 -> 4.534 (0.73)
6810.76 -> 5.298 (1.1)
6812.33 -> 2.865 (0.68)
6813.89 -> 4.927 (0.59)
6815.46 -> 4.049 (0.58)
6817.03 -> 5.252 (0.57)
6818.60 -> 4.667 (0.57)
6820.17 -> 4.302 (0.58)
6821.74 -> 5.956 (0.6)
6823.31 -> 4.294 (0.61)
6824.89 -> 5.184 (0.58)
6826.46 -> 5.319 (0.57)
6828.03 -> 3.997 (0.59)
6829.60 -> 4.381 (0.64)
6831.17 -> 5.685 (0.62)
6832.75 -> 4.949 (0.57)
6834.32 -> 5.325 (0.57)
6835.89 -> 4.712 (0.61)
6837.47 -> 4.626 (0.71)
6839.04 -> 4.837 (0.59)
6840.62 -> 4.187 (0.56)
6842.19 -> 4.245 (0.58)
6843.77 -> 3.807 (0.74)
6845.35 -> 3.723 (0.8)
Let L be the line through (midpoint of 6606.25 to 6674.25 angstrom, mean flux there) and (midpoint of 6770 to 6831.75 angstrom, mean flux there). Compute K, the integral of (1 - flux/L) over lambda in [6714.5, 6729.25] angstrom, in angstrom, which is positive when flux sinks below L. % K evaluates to -2.99 angstrom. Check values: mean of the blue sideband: 4.78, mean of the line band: 5.74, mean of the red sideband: 4.77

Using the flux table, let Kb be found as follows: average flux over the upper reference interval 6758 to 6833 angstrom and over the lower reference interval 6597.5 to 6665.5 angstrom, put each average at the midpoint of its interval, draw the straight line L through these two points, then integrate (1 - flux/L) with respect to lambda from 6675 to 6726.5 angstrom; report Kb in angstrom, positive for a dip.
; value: -4.6 angstrom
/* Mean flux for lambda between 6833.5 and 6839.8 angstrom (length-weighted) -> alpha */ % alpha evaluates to 4.88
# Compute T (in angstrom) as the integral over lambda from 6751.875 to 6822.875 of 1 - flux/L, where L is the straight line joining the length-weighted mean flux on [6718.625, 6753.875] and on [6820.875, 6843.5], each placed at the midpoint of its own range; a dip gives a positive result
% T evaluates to 5.4 angstrom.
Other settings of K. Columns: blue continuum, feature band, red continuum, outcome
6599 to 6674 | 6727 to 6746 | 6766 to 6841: -3.9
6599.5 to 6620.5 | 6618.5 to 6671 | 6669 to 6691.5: 3.9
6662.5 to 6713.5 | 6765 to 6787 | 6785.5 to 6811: 0.6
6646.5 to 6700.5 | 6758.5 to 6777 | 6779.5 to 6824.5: 0.4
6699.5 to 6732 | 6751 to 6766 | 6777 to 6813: 1.2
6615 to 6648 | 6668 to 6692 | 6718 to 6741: 0.3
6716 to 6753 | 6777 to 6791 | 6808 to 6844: 1.2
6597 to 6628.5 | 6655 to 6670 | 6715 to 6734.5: 1.3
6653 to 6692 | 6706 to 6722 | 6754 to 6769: -2.7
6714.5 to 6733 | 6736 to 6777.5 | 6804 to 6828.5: 5.2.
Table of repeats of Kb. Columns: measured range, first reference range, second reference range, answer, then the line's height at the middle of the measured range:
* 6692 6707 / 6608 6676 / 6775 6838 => -0.5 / 4.77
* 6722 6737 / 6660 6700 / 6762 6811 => -2.9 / 4.89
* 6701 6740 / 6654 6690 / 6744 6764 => -4.9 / 4.93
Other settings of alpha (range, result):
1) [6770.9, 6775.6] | 4.87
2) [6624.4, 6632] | 4.26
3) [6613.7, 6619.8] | 5.31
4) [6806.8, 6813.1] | 4.45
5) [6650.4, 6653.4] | 5.09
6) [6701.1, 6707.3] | 4.99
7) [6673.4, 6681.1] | 4.85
